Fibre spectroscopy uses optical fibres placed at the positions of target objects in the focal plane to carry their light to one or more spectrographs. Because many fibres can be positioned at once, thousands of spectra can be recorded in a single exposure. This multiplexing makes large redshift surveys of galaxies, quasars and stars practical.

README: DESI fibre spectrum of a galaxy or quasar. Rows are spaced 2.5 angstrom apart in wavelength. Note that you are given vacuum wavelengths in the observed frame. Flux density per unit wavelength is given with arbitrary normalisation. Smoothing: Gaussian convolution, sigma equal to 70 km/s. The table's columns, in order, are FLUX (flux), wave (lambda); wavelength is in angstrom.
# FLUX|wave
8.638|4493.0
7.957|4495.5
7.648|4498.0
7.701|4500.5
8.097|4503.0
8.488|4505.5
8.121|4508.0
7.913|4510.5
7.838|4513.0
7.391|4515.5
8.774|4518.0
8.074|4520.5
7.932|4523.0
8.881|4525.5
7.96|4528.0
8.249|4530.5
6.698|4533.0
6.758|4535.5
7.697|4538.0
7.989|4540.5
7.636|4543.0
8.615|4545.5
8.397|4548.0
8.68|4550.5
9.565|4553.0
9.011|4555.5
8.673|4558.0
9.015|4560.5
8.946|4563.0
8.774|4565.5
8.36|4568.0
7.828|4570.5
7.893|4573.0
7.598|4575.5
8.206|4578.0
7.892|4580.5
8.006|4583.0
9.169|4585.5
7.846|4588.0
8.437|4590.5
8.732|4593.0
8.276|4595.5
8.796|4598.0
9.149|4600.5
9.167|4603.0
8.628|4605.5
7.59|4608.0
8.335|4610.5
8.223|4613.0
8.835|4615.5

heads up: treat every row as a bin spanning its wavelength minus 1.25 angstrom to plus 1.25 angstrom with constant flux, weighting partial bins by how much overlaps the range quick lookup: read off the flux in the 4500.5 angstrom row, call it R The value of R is 7.701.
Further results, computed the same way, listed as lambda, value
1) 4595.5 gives 8.276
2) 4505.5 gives 8.488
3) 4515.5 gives 7.391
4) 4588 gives 7.846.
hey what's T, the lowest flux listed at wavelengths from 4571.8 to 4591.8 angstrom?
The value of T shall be 7.598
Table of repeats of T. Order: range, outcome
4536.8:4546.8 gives 7.636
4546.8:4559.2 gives 8.397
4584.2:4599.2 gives 7.846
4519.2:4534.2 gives 6.698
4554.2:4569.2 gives 8.36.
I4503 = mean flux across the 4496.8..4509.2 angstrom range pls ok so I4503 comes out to 8.01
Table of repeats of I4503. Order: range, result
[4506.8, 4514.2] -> 7.96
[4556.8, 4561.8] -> 8.85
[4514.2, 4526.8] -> 8.21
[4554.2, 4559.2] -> 8.85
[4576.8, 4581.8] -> 8.05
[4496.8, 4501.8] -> 7.68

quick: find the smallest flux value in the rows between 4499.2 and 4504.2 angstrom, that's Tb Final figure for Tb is 7.701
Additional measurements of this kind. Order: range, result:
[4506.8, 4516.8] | 7.391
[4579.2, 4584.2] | 7.892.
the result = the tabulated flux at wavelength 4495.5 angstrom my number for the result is 7.957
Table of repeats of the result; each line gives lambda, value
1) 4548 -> 8.397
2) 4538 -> 7.697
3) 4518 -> 8.774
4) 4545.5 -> 8.615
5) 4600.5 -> 9.149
